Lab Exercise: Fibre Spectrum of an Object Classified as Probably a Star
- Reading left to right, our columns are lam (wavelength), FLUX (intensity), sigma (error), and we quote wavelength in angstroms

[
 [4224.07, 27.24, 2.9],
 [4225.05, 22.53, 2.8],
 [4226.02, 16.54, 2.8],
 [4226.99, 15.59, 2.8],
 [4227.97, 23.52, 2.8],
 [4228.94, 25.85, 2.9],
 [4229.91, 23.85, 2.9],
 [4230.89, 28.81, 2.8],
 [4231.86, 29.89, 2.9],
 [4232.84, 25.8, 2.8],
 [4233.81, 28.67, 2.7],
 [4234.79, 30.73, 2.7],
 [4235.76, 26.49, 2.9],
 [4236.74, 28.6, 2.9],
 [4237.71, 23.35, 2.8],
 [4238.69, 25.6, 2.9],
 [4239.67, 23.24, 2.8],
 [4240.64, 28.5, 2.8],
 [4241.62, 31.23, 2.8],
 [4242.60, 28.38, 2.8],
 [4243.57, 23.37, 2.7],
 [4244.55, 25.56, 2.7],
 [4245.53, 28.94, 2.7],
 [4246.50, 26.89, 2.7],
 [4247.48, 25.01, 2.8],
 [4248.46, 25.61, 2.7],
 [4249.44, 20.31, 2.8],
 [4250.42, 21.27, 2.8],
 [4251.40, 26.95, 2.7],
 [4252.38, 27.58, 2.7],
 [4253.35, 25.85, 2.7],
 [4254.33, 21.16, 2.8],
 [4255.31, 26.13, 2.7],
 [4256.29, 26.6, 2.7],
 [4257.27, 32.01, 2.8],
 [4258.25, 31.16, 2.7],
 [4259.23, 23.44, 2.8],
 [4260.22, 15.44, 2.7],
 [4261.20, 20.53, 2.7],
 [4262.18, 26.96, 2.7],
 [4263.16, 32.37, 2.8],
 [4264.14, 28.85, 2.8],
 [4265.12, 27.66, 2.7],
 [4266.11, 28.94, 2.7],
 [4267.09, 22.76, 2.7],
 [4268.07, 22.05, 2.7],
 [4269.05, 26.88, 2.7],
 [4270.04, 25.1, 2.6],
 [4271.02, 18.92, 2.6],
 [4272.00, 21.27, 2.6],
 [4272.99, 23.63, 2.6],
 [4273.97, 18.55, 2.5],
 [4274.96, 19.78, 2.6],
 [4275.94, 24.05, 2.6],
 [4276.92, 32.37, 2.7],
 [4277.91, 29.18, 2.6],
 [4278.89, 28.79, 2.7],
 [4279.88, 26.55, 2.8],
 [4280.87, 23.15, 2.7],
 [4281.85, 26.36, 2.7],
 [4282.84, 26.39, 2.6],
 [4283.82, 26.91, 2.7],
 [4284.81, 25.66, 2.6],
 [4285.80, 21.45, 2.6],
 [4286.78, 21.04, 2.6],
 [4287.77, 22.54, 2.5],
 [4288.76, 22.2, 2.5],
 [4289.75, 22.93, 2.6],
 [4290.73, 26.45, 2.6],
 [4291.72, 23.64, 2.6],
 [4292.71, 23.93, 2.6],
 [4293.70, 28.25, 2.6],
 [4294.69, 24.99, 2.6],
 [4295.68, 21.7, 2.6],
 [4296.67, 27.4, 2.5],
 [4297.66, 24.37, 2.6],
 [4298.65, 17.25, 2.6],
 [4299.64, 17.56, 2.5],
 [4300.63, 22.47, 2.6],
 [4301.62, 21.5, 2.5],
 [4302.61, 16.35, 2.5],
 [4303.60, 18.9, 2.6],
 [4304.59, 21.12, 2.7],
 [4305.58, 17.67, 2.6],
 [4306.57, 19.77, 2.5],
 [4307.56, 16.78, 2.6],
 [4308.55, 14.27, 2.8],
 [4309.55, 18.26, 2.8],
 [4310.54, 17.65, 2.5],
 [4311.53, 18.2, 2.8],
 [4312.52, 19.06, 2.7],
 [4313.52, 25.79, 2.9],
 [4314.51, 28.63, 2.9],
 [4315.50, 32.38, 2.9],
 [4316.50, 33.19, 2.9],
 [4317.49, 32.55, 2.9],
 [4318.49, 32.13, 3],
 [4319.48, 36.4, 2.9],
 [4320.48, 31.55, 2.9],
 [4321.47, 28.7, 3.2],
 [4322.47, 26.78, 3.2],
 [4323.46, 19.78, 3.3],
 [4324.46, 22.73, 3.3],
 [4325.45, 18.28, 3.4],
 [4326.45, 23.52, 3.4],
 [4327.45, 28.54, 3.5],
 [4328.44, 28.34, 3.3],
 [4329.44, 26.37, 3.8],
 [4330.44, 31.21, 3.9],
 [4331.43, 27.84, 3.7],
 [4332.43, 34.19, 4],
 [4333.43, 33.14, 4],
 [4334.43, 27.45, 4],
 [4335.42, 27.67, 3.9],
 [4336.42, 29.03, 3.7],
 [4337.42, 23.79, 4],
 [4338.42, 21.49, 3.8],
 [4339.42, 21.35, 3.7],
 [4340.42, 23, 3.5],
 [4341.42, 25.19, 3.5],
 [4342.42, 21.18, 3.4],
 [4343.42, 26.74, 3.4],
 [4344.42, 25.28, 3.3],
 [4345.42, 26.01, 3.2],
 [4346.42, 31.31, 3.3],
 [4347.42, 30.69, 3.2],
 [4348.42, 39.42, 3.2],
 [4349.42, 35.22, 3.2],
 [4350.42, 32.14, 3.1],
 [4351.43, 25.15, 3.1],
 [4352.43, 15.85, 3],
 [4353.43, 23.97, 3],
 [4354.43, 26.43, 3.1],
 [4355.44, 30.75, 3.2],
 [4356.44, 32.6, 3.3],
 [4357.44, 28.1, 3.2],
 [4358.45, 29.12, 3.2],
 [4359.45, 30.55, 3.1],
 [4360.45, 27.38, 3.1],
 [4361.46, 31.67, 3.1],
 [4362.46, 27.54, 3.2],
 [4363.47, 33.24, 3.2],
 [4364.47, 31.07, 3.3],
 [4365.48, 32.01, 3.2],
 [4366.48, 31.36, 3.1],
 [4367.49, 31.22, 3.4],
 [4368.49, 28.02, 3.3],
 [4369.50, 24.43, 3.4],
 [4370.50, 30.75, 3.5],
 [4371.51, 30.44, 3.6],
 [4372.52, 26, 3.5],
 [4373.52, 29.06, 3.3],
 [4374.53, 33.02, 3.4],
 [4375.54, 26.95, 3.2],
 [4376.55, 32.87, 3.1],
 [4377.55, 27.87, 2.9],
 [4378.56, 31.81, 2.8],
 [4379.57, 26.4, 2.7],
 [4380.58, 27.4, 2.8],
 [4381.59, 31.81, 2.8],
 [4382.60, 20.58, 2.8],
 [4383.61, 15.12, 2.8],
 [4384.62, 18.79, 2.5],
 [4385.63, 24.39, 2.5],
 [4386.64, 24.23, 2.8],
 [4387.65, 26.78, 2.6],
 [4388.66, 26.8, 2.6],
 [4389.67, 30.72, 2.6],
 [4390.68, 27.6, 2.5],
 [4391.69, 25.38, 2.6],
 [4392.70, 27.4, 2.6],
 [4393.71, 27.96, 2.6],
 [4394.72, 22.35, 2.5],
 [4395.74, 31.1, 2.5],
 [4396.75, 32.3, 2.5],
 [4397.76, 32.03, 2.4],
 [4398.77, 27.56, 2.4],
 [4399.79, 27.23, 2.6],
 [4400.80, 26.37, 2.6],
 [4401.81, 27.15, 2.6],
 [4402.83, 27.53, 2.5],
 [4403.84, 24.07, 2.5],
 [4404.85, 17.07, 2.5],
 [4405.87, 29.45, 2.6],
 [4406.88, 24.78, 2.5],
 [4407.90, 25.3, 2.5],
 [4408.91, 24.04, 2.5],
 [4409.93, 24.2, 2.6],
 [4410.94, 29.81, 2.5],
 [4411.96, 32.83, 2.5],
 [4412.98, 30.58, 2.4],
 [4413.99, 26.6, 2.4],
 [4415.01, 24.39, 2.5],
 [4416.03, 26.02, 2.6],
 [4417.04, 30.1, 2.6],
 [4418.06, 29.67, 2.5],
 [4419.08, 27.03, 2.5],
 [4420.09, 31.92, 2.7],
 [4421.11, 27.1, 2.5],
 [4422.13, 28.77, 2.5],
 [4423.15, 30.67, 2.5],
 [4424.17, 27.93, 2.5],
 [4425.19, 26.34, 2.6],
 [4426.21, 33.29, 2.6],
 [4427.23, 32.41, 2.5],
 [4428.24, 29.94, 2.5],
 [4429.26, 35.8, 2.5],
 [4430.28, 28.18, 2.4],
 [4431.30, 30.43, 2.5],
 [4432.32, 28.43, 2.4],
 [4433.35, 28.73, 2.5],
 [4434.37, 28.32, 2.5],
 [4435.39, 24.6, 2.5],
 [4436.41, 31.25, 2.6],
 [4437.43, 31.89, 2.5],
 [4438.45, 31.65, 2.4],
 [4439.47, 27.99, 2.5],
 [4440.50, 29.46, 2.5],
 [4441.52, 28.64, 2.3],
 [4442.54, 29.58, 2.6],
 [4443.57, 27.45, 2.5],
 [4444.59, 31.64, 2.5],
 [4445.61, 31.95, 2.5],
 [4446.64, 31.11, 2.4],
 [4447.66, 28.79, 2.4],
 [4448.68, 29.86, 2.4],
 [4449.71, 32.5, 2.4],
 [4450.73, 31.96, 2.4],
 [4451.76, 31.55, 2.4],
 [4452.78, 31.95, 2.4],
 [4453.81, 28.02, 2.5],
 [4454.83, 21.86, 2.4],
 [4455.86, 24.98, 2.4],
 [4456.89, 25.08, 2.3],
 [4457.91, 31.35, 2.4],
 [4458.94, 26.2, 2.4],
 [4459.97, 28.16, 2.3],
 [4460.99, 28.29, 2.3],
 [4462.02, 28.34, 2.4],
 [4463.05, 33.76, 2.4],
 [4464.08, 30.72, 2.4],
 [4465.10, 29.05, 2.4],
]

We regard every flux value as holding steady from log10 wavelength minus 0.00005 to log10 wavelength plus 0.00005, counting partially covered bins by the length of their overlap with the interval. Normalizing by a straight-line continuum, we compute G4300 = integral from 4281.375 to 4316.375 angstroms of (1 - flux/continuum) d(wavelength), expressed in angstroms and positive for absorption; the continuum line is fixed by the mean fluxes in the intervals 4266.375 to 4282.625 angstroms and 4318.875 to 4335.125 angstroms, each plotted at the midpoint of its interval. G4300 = 4.8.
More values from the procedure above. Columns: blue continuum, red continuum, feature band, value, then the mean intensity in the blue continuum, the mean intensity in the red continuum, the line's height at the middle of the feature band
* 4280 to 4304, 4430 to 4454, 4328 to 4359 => -2.8 angstroms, 23.1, 29.9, 25.4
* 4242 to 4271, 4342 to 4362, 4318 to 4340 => 0.4 angstroms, 25.6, 28.5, 27.8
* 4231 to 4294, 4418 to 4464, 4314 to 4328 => -0.8 angstroms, 25.5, 29.4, 26.8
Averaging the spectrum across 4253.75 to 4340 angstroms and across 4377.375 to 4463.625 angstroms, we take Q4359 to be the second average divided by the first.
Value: 1.14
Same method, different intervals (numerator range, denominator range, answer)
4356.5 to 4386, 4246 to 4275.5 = 1.15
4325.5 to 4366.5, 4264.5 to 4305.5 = 1.19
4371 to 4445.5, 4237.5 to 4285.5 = 1.10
